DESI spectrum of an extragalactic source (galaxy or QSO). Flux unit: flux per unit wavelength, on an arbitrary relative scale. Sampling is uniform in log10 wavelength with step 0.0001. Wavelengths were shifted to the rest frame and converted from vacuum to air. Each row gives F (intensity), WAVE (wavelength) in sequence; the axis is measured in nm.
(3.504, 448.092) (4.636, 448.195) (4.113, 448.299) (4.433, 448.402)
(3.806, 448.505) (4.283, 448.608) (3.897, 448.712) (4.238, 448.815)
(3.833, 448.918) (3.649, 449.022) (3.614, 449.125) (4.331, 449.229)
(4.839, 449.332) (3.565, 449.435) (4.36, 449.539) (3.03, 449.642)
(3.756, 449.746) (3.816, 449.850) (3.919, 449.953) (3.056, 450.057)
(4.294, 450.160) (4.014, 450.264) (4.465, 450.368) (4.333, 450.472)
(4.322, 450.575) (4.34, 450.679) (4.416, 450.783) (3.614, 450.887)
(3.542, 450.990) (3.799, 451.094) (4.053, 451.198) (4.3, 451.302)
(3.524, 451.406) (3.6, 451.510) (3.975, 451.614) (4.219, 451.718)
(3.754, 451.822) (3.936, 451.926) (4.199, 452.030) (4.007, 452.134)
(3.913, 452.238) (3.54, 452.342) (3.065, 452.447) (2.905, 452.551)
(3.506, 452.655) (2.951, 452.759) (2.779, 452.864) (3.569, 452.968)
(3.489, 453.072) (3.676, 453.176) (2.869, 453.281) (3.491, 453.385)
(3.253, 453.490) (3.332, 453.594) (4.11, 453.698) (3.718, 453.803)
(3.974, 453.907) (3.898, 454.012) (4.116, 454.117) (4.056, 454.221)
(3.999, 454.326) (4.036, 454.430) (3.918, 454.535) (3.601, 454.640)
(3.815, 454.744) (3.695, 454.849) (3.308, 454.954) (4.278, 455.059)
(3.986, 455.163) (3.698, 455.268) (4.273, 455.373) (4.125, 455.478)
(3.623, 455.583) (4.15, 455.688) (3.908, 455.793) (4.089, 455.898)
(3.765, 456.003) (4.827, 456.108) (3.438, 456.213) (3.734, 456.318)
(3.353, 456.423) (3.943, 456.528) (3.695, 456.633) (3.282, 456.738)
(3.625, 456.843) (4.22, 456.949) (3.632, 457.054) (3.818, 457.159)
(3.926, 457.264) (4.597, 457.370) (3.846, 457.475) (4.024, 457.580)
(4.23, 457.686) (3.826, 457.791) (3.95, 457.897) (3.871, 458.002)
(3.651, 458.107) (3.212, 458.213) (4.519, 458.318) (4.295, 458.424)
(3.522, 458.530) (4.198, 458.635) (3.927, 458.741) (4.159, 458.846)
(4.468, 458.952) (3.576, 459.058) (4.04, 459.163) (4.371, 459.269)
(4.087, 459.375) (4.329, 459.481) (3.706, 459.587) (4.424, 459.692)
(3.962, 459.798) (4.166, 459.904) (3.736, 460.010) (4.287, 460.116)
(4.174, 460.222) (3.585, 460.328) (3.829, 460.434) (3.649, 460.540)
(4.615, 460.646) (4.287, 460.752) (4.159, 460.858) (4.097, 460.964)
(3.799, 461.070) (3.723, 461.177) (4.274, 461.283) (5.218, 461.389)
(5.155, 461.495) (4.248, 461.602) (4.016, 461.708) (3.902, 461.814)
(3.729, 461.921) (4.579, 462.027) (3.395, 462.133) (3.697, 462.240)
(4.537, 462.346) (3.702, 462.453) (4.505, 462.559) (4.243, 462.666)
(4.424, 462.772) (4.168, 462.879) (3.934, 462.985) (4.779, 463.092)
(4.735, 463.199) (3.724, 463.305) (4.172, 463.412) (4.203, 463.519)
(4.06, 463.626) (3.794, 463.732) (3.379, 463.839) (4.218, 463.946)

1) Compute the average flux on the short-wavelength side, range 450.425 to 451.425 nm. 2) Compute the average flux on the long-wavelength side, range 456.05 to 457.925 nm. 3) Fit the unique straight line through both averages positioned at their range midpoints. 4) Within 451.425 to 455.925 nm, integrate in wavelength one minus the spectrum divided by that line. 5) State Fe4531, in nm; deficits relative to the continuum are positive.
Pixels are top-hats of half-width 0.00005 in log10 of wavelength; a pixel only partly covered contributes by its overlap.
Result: 0.27 nm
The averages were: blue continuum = 4.04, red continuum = 3.89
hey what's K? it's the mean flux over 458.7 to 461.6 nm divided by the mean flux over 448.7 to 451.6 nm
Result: 1.05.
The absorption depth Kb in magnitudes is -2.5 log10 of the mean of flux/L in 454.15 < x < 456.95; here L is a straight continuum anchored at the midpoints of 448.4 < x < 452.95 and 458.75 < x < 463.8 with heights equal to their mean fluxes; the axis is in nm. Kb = 0.03 mag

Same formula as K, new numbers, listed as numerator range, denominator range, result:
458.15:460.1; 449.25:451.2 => 1.02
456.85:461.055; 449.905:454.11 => 1.07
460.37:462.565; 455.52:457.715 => 1.06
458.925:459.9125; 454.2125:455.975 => 1.05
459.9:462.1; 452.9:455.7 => 1.10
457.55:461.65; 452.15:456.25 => 1.10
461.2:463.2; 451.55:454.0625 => 1.19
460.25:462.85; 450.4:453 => 1.10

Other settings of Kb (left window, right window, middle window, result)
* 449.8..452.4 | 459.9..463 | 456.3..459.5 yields 0.038 mag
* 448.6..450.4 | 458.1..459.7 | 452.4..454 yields 0.170 mag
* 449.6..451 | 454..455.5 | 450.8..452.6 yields 0.044 mag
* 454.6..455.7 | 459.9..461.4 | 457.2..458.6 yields 0.002 mag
